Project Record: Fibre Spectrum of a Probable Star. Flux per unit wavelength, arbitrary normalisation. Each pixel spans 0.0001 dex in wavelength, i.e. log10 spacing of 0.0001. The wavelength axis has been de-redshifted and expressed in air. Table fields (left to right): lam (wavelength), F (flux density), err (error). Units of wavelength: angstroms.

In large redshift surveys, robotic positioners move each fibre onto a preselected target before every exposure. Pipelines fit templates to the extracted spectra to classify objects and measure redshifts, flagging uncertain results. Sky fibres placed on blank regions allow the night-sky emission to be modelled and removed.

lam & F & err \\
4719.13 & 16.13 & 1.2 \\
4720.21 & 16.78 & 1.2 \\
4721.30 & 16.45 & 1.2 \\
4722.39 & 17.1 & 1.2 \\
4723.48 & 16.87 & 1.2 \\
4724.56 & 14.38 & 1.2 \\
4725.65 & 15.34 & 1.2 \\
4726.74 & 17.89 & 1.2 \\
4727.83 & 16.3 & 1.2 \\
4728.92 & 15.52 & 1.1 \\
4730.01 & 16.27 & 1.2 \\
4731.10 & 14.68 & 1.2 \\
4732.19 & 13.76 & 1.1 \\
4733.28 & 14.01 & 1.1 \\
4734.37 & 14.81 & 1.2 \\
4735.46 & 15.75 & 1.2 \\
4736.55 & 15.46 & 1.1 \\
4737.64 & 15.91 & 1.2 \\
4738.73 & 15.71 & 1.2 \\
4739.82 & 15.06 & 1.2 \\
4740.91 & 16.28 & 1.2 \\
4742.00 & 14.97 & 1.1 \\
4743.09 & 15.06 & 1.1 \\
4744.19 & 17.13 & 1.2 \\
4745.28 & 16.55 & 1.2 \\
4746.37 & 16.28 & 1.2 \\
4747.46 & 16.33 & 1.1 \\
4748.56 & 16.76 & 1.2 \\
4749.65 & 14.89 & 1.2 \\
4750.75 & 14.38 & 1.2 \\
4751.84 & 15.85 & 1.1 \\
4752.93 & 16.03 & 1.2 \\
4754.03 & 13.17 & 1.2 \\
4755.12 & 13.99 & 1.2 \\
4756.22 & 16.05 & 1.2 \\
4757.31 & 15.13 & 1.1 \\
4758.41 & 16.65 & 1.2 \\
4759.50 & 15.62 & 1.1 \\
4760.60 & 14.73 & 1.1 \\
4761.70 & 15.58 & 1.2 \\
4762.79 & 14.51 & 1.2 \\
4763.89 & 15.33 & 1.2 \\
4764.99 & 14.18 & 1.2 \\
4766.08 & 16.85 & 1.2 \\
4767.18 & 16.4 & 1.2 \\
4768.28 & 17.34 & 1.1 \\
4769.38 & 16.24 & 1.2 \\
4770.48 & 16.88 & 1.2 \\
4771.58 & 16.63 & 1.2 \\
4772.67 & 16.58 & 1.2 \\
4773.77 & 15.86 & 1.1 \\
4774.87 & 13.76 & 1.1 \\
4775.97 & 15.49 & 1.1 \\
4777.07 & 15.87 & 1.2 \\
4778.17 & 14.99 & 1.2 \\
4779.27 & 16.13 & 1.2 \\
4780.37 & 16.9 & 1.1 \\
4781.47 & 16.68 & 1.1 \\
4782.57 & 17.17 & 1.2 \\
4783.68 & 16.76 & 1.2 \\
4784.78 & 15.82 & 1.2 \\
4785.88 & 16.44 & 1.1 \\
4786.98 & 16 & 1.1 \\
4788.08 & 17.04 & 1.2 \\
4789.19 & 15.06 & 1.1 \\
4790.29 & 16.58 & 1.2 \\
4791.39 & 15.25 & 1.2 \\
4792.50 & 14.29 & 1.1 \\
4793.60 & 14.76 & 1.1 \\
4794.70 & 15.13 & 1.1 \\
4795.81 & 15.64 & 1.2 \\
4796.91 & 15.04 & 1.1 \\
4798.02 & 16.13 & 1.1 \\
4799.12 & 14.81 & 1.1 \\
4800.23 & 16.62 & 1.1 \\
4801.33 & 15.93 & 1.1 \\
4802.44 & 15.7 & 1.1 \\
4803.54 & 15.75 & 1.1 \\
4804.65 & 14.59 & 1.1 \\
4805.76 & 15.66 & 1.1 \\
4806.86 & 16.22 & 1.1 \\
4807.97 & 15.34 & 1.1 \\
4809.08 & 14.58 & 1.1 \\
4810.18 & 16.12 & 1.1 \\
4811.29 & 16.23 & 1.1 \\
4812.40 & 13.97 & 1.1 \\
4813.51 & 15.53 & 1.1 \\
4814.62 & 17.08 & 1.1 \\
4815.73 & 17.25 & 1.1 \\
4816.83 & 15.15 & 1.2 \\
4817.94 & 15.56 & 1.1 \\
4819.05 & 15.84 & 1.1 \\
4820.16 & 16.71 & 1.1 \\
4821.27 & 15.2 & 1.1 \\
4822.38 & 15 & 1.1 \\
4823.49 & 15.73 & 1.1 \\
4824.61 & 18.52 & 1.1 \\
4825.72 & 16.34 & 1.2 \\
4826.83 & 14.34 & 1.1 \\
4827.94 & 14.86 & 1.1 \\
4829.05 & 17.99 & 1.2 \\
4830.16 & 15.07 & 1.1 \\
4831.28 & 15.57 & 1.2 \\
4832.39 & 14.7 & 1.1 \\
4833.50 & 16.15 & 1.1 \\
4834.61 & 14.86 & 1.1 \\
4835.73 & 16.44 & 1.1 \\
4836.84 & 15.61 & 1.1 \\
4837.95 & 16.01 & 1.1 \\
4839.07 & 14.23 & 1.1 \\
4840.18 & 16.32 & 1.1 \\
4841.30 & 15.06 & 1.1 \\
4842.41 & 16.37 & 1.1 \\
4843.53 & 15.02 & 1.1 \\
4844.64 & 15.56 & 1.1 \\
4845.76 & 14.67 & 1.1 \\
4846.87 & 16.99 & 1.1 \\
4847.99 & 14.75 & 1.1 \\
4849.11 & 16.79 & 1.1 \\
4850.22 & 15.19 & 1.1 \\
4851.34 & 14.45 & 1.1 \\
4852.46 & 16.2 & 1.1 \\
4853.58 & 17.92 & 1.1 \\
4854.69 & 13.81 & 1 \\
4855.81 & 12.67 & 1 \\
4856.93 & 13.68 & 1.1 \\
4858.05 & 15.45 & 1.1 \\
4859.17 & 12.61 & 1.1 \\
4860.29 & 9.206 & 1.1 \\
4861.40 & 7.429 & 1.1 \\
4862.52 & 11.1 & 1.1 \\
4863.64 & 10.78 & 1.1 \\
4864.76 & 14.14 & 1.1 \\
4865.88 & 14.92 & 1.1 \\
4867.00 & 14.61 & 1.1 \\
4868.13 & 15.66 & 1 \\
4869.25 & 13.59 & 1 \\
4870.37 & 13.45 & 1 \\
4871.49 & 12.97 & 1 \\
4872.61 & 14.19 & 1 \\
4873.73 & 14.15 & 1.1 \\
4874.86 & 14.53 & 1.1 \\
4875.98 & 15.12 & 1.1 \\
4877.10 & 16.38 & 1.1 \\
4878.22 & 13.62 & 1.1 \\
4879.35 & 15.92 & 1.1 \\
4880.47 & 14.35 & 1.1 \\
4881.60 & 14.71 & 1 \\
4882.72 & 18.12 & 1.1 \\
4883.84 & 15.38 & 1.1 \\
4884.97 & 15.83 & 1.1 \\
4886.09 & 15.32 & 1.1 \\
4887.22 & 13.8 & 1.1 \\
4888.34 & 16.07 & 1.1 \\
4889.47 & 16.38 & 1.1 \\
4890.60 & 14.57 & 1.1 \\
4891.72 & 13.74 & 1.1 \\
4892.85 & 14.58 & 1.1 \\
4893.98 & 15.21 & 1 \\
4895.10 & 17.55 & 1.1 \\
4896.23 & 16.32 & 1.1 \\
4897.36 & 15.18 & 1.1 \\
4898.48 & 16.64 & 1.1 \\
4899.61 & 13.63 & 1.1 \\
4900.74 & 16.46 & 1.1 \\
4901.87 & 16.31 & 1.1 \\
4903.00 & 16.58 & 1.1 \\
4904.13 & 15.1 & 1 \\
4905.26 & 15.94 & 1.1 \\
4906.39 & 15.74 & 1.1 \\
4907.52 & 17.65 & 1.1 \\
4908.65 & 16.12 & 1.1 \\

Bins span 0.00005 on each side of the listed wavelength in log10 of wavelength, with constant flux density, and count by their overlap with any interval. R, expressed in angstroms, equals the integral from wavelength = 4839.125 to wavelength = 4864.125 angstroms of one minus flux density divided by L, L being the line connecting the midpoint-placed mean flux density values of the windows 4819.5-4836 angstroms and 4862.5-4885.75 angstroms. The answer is 1.6 angstroms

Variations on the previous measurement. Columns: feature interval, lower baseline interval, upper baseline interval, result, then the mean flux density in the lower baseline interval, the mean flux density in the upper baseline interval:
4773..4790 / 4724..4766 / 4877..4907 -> -0.6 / 15.4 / 15.5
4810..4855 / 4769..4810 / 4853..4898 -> -2.0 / 15.8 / 14.4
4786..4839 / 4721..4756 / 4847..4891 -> -2.8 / 15.6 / 14.4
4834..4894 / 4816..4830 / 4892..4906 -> 4.6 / 15.9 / 15.7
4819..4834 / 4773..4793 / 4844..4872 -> -1.1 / 15.9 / 13.9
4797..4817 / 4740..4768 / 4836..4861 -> -0.7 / 15.6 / 14.9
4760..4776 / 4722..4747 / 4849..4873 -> -0.7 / 15.7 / 13.6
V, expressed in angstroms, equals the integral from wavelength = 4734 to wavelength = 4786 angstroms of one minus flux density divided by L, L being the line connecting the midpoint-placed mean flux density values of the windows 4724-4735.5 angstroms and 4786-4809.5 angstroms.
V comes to -1.2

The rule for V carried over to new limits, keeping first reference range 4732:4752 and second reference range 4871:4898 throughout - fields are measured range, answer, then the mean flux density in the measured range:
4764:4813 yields -1.2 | 15.8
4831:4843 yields -0.2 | 15.6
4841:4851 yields -0.2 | 15.6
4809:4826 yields -0.7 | 16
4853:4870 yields 2.3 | 13.2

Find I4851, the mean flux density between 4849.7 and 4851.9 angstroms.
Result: 14.8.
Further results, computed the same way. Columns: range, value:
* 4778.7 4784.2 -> 16.7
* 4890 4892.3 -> 14.2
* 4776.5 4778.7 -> 15.4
